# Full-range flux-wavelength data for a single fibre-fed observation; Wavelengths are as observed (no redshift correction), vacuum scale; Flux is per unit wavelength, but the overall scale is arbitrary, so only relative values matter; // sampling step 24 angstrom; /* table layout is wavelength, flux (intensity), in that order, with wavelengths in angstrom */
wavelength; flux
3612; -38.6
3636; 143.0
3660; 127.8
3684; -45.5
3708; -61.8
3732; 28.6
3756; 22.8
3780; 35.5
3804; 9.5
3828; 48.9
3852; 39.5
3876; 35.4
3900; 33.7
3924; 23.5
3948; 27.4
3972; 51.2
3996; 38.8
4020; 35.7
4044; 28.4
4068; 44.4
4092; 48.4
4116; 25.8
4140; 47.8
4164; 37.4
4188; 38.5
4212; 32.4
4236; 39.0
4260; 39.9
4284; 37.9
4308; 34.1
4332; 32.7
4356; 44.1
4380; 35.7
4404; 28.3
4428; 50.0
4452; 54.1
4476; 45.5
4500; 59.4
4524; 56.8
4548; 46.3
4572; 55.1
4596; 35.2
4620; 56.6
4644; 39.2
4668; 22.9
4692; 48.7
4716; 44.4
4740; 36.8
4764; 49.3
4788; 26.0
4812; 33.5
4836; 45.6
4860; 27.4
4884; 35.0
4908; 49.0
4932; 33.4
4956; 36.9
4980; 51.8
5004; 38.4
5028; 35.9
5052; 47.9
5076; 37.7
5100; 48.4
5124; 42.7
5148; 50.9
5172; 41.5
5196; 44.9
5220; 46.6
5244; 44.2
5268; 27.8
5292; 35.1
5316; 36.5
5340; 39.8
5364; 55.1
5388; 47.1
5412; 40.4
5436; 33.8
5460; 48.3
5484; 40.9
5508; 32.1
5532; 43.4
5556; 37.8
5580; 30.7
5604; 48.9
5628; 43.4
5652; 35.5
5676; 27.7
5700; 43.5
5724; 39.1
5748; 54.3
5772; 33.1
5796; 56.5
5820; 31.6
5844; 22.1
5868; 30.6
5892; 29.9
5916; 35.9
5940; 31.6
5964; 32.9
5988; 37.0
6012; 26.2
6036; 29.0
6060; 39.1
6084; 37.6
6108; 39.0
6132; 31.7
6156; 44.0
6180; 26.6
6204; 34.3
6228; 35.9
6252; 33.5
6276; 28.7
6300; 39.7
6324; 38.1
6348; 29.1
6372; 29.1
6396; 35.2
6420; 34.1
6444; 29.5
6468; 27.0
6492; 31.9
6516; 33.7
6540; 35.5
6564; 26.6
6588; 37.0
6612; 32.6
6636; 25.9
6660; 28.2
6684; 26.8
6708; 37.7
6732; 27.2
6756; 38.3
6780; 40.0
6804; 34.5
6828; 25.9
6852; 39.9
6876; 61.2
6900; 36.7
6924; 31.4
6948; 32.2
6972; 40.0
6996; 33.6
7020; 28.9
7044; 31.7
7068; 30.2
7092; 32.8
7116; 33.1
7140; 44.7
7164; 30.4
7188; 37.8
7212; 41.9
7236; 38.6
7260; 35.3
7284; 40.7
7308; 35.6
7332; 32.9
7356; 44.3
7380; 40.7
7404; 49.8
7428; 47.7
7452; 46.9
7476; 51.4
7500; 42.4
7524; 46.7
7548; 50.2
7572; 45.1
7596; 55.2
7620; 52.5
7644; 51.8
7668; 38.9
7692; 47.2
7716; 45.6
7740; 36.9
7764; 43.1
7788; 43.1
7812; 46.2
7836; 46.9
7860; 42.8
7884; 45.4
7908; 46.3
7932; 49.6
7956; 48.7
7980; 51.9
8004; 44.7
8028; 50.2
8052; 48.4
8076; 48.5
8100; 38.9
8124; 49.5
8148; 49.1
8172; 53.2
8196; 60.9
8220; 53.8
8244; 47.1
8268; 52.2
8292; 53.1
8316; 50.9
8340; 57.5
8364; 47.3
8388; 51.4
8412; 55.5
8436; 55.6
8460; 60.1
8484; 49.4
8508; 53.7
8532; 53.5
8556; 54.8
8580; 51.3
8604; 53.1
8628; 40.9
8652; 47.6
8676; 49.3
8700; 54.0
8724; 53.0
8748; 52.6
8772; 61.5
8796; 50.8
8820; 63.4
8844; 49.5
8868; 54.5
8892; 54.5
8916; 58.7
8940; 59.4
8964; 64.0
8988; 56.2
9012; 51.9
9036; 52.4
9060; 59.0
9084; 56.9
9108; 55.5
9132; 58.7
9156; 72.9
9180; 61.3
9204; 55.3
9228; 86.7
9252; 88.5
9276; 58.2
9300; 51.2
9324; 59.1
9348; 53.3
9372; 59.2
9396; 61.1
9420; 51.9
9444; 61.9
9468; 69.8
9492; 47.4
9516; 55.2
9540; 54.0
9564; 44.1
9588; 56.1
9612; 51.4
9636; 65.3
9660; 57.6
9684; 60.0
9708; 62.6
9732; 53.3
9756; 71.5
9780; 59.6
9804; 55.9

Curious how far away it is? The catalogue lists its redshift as 0.845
